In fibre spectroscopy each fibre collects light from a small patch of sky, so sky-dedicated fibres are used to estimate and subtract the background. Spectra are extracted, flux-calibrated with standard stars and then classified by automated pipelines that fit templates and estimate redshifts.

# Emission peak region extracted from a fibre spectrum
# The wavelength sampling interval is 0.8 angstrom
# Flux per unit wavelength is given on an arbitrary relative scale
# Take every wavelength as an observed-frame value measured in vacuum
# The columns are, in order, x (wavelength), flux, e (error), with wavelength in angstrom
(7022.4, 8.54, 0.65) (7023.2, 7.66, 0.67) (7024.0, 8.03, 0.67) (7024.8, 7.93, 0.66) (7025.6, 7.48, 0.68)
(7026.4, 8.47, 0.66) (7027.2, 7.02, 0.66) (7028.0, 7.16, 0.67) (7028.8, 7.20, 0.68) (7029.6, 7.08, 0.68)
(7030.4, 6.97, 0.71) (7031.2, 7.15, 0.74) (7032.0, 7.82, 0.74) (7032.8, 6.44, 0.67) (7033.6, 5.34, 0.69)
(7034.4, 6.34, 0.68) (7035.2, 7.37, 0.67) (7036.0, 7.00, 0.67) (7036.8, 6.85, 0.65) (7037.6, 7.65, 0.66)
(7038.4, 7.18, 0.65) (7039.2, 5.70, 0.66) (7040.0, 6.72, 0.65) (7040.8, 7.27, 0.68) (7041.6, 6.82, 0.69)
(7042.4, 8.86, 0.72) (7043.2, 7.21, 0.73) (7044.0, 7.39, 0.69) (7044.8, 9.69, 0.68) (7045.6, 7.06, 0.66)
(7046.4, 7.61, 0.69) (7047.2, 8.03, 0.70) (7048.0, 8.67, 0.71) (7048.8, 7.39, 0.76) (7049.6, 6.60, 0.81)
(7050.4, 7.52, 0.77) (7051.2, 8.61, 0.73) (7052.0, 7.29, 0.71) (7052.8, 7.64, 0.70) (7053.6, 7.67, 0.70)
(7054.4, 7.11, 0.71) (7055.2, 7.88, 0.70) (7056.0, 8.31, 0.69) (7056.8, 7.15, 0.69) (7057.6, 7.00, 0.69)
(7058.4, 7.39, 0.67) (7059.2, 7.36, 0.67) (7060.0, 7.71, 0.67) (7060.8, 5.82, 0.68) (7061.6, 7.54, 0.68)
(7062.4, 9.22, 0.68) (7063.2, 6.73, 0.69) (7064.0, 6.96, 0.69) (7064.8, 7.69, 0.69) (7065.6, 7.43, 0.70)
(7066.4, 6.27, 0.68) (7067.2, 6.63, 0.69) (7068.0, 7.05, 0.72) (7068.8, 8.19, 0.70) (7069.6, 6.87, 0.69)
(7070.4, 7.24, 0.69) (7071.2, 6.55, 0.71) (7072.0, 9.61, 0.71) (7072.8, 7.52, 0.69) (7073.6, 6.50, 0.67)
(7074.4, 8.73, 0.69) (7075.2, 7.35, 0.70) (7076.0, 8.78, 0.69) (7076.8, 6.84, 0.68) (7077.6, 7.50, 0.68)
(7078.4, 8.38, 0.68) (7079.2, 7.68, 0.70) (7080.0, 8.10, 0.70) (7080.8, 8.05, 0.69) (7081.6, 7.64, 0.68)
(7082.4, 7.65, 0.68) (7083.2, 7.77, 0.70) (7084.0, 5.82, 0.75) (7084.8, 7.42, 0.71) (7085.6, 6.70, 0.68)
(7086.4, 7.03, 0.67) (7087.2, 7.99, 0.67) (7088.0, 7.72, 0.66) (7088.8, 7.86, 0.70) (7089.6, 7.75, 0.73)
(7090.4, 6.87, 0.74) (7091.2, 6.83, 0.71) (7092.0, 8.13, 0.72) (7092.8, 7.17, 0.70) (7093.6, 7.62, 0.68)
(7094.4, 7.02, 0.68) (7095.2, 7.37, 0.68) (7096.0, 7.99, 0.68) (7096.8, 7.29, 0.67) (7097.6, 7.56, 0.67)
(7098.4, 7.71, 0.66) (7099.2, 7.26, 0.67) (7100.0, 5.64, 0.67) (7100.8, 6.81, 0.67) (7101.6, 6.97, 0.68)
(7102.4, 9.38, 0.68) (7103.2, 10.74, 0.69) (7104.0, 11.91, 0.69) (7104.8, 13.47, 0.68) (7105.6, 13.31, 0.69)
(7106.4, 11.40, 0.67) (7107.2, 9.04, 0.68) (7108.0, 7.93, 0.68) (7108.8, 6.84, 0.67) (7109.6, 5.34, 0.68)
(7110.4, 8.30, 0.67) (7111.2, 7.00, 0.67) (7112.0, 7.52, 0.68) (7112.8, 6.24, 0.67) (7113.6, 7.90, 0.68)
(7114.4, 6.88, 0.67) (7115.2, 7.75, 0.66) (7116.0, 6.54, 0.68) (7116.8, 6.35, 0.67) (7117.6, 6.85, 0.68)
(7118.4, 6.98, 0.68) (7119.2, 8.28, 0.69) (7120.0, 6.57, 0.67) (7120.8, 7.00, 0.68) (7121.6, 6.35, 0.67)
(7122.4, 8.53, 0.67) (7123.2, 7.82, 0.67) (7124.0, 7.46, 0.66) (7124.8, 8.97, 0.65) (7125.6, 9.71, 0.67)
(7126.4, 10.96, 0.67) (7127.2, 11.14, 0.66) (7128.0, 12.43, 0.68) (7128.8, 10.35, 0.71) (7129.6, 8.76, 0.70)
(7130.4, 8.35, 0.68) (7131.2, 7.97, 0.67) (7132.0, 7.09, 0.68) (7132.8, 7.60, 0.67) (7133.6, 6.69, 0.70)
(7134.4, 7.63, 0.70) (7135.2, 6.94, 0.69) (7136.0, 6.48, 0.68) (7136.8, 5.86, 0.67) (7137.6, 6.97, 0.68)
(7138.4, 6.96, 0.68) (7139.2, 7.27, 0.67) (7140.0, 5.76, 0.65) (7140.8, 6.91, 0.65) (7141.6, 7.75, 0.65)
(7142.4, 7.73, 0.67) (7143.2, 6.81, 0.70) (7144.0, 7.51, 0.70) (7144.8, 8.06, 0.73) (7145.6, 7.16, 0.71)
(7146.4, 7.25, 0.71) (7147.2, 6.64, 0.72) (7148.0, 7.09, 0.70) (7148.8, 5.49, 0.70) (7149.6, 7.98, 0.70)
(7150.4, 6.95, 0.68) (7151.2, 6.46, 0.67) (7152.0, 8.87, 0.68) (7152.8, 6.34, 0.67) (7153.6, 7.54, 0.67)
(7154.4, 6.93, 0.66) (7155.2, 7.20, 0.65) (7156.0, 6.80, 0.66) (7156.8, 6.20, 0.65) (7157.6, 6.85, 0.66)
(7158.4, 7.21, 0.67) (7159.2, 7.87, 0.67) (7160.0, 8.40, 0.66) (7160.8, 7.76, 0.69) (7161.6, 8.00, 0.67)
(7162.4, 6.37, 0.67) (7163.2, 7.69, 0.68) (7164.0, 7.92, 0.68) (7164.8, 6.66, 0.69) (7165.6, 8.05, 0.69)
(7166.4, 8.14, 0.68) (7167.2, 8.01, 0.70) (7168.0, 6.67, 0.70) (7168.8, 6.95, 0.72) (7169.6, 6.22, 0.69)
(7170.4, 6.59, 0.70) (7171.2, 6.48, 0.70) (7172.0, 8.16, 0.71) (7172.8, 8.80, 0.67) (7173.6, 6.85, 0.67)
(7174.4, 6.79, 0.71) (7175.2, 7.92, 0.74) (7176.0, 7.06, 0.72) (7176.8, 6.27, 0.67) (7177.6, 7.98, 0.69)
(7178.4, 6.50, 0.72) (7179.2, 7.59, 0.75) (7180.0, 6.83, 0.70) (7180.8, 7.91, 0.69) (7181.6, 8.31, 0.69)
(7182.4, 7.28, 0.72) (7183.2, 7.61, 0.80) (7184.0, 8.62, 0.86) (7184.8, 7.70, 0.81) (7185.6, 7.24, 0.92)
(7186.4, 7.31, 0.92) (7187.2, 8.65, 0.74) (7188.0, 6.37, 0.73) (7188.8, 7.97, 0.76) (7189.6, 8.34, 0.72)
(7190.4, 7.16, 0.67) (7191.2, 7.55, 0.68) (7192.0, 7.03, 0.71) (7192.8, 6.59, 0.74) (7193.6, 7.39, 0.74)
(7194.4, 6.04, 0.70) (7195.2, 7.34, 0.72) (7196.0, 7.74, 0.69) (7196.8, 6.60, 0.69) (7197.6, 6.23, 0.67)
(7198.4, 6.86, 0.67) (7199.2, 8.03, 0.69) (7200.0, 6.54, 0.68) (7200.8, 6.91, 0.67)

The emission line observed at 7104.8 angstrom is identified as H-alpha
